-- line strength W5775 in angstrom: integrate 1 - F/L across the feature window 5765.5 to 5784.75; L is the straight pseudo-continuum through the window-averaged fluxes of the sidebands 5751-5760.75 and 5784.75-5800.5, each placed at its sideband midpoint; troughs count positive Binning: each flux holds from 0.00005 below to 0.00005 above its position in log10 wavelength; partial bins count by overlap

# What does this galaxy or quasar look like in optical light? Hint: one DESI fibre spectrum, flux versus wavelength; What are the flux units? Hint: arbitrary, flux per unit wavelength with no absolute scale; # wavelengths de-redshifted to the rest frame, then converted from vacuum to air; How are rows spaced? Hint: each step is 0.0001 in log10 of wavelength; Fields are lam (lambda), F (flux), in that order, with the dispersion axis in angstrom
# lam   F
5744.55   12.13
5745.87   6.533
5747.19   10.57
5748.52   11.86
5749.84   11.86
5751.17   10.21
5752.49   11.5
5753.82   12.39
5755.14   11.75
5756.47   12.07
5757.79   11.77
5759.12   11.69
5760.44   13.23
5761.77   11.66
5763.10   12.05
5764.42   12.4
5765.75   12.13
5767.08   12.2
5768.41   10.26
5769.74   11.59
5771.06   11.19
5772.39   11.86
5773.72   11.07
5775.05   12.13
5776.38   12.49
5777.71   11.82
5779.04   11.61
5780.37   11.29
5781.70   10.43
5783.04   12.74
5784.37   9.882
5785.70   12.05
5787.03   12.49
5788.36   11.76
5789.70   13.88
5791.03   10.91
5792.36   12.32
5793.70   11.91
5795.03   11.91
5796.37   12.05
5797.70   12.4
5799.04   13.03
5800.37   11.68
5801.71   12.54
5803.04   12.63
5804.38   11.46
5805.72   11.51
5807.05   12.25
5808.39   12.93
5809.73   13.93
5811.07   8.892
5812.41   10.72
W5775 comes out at 0.8 angstrom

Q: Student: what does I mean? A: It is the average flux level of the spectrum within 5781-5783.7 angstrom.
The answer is 11.5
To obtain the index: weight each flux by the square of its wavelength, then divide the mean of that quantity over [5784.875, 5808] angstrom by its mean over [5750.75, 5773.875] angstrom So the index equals 1.05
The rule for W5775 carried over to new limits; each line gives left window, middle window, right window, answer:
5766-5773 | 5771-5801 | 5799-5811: -0.2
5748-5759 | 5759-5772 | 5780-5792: -0.2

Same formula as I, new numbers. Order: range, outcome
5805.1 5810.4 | 12.7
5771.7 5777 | 11.9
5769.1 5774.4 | 11.4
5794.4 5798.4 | 12.1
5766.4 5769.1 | 11.2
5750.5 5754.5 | 11.4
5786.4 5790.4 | 12.7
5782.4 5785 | 11.3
